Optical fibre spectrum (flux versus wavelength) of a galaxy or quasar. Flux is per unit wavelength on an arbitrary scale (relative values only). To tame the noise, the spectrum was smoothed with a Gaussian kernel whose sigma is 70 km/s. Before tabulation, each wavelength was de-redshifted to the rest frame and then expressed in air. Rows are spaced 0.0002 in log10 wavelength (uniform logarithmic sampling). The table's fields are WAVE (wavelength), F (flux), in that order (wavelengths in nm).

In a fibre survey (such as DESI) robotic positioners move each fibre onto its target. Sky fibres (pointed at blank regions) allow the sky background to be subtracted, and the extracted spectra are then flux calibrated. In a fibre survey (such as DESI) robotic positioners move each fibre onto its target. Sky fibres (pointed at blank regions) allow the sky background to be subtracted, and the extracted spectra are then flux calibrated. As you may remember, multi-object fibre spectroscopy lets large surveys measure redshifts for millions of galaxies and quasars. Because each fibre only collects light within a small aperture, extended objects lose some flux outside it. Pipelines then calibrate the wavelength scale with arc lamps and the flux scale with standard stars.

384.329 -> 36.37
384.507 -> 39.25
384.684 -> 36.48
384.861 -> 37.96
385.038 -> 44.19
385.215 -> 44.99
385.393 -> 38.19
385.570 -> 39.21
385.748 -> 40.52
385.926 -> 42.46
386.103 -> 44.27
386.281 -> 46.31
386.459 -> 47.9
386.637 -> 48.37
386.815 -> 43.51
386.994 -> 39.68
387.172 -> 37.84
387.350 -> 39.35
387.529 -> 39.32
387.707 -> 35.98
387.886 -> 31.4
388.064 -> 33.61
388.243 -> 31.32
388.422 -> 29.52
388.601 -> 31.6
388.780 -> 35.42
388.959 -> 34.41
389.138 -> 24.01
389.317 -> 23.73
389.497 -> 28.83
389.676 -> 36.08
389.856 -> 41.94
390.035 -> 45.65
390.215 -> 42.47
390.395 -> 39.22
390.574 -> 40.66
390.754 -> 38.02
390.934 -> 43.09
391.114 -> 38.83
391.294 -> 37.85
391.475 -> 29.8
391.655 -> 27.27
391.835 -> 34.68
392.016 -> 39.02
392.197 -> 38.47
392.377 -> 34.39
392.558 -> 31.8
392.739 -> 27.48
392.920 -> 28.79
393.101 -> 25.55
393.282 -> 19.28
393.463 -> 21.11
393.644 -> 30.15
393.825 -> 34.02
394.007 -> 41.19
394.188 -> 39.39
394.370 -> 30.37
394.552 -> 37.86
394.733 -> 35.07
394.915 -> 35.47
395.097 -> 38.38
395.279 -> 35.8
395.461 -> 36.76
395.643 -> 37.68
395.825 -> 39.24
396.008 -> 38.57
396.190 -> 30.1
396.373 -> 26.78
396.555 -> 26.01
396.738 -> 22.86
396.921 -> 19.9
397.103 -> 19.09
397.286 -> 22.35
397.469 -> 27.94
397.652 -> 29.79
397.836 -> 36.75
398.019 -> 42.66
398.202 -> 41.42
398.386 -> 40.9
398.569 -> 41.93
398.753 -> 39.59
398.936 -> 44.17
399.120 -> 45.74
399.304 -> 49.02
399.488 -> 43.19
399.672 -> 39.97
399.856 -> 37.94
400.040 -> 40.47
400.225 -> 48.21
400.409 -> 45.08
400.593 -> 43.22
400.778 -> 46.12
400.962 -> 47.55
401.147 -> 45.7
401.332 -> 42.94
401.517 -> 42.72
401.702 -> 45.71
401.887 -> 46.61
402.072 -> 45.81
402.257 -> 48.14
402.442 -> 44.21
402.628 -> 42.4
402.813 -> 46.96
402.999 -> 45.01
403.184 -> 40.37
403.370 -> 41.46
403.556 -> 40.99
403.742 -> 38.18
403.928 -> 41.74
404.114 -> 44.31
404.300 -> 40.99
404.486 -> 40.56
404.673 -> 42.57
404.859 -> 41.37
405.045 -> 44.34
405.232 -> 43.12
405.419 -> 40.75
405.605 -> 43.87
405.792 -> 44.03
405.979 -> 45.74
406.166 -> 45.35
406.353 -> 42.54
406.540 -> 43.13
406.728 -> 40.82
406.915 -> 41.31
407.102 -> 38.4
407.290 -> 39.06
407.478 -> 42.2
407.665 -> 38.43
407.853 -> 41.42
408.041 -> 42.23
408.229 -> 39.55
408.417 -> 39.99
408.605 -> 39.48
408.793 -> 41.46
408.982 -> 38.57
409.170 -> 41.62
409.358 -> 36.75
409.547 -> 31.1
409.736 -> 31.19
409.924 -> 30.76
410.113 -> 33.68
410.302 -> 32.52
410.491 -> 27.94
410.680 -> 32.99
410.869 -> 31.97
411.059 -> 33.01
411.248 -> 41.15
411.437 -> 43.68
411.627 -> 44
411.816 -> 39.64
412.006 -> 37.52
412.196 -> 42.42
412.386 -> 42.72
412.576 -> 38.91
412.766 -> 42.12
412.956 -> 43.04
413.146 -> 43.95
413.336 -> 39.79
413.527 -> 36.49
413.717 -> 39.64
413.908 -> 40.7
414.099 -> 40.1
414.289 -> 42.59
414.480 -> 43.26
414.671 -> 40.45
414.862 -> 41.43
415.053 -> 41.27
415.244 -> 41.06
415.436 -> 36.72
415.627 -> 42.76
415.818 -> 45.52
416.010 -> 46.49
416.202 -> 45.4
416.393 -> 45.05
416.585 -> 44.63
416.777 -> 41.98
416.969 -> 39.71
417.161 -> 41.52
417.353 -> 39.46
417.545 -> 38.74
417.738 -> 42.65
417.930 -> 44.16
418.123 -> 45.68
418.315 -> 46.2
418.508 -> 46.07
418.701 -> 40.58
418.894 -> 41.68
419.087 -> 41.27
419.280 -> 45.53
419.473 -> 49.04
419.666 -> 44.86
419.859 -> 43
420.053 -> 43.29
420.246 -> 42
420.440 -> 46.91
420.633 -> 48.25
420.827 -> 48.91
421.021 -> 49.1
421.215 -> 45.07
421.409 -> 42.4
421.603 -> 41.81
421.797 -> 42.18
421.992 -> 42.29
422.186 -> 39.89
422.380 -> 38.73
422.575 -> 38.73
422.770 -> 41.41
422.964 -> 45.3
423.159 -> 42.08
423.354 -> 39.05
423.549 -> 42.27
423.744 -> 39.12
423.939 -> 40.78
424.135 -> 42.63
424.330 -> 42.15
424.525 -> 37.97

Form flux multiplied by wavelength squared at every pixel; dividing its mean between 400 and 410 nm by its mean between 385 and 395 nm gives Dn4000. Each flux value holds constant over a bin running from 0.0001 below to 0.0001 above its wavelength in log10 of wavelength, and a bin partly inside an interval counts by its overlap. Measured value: 1.26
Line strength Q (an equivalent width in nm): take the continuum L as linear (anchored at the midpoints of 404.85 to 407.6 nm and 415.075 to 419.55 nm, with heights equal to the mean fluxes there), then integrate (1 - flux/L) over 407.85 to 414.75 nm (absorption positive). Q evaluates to 0.668 nm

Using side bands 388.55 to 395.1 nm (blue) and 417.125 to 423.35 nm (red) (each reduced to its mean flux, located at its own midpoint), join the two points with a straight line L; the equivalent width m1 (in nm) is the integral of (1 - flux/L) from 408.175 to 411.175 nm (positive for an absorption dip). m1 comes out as 0.36 nm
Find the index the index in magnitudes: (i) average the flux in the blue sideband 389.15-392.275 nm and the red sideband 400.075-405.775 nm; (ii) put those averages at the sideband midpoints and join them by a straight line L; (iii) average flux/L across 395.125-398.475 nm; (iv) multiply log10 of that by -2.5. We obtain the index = 0.24 mag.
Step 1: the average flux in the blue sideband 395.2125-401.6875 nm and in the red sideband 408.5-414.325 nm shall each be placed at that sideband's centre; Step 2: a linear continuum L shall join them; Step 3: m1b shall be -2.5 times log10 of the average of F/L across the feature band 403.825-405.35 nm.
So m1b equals -0.12 mag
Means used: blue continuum 37.8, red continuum 38.1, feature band 42.3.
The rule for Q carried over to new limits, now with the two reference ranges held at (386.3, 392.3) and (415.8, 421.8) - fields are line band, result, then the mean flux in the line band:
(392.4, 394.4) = 0.408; 30.1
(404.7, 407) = -0.123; 43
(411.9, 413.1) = 0.036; 41.2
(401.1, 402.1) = -0.127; 44.8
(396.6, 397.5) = 0.382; 22.2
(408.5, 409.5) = 0.059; 39.2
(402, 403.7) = -0.155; 43.7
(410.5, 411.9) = 0.157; 37.4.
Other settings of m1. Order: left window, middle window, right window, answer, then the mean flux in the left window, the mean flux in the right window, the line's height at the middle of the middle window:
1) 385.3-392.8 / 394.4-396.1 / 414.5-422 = 0.063 nm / 37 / 43.5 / 38.4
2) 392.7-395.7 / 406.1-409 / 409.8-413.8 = -0.334 nm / 32.7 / 38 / 36.7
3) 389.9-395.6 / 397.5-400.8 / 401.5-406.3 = -0.157 nm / 34.8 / 43.4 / 39.7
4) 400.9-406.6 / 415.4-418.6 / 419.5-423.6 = 0.011 nm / 43.5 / 43.3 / 43.4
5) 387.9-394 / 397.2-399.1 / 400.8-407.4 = 0.080 nm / 33.4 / 43.1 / 38.7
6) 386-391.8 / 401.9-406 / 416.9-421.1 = -0.253 nm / 37.1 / 44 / 40.6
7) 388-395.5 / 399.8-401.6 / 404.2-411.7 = -0.350 nm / 34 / 39.3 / 36.9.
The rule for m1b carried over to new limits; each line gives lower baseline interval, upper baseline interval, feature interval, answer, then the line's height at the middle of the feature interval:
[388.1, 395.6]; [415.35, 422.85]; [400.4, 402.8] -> -0.21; 37.4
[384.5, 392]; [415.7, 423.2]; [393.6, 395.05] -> 0.09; 38.9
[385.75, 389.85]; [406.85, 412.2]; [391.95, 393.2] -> 0.16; 36.9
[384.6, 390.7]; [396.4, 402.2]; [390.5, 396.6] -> 0.14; 38.6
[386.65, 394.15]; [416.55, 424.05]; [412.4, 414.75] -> 0.00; 41.1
